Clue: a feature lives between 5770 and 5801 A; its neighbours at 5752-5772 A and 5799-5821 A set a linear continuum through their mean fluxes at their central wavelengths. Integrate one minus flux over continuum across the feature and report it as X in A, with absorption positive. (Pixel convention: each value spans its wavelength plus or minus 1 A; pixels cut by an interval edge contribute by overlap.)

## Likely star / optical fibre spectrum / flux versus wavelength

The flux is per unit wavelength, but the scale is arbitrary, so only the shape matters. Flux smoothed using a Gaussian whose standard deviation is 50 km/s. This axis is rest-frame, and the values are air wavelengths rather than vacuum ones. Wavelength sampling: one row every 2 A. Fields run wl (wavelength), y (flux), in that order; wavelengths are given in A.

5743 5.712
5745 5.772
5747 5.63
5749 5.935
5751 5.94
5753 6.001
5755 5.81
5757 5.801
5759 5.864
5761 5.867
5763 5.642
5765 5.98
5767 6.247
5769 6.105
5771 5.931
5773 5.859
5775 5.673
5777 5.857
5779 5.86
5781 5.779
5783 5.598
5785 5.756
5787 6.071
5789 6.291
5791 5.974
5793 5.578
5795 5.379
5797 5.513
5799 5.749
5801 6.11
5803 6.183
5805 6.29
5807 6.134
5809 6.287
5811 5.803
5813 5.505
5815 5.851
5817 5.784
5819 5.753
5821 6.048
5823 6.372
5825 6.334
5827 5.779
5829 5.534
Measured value 0.7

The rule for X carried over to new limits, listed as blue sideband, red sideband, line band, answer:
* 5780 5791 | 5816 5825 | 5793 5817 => 0.4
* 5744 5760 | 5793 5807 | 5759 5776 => -0.2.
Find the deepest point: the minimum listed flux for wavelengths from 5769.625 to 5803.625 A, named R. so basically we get 5.379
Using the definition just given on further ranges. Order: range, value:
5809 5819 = 5.505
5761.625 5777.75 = 5.642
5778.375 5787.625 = 5.598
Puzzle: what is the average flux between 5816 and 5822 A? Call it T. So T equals 5.86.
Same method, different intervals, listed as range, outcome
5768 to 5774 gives 5.96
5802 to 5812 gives 6.14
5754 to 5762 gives 5.84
